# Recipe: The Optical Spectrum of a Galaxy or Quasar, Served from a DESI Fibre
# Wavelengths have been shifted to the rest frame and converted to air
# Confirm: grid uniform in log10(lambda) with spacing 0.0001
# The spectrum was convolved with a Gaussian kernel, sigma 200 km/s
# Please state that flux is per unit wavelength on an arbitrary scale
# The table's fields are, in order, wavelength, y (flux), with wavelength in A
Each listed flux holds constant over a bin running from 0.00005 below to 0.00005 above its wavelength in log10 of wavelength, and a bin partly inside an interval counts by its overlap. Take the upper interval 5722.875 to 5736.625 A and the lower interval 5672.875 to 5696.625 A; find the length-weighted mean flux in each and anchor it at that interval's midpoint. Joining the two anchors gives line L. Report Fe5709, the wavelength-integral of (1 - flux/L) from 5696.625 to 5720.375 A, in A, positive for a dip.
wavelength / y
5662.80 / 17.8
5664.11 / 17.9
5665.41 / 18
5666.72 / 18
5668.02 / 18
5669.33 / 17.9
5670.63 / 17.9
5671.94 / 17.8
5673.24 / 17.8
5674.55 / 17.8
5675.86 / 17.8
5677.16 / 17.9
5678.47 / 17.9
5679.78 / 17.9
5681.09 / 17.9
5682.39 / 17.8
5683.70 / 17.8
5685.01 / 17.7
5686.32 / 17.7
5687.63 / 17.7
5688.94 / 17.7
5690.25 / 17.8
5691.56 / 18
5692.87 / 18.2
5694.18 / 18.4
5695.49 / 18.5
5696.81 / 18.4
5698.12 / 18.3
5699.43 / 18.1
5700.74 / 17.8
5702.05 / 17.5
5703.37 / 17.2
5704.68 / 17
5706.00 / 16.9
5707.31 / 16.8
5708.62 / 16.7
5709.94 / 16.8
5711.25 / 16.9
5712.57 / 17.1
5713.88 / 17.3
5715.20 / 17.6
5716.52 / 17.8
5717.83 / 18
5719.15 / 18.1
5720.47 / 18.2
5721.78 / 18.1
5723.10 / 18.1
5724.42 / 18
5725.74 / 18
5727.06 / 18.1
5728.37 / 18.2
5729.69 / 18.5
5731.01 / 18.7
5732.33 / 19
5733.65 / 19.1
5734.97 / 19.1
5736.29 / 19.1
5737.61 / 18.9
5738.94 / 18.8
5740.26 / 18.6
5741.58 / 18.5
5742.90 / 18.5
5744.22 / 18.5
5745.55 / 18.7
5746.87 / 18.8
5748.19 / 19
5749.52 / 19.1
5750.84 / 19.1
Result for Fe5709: 1.0 A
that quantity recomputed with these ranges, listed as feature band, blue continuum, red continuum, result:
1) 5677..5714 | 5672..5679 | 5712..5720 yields 0.23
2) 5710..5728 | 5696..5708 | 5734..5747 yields 0.32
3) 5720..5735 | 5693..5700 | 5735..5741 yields 0.26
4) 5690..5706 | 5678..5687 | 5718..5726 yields 0.02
